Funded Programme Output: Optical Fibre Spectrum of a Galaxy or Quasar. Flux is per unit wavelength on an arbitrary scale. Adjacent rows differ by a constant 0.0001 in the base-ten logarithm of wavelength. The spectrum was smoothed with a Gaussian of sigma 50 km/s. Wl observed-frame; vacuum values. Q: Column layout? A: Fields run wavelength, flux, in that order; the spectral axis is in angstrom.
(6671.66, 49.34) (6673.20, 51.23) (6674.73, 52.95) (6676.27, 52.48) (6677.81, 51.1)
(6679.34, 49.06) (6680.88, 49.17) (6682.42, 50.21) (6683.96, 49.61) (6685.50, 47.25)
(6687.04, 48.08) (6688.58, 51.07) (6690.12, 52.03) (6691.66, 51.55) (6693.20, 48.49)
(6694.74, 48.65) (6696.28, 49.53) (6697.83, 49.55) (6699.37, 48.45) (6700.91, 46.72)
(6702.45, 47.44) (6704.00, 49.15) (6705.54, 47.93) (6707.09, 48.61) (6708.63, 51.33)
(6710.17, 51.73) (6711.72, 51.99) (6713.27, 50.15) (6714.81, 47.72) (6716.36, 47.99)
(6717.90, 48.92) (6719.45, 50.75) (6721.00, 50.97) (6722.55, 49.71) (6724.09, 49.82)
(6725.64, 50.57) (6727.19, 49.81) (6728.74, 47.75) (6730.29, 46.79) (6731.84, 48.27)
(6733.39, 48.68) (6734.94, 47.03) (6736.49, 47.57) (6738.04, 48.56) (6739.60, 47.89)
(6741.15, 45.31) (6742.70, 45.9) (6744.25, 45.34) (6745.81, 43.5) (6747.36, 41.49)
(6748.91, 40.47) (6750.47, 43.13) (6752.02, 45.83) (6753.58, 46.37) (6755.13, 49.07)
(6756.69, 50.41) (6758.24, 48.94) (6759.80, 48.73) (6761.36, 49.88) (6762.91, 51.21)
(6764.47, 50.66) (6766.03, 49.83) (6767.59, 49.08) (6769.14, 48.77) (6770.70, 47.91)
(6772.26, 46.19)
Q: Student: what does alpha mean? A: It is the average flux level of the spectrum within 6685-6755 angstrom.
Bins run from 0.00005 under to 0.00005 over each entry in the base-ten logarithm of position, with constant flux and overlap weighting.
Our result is 48.1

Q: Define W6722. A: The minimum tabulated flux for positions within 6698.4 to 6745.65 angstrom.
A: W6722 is 45.31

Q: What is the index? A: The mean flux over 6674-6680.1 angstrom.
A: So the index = 51.4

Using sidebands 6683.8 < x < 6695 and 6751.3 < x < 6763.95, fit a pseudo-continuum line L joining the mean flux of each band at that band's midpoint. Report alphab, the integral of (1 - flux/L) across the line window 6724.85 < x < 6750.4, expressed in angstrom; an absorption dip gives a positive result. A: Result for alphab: 1.4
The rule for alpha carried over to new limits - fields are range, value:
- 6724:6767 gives 47.4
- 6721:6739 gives 48.7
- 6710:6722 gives 49.9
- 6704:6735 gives 49.4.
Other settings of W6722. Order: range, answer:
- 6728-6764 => 40.47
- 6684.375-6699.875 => 47.25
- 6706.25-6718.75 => 47.72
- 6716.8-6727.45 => 48.92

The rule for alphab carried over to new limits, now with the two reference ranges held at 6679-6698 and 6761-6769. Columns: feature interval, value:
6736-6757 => 1.8 angstrom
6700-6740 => 0.6 angstrom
